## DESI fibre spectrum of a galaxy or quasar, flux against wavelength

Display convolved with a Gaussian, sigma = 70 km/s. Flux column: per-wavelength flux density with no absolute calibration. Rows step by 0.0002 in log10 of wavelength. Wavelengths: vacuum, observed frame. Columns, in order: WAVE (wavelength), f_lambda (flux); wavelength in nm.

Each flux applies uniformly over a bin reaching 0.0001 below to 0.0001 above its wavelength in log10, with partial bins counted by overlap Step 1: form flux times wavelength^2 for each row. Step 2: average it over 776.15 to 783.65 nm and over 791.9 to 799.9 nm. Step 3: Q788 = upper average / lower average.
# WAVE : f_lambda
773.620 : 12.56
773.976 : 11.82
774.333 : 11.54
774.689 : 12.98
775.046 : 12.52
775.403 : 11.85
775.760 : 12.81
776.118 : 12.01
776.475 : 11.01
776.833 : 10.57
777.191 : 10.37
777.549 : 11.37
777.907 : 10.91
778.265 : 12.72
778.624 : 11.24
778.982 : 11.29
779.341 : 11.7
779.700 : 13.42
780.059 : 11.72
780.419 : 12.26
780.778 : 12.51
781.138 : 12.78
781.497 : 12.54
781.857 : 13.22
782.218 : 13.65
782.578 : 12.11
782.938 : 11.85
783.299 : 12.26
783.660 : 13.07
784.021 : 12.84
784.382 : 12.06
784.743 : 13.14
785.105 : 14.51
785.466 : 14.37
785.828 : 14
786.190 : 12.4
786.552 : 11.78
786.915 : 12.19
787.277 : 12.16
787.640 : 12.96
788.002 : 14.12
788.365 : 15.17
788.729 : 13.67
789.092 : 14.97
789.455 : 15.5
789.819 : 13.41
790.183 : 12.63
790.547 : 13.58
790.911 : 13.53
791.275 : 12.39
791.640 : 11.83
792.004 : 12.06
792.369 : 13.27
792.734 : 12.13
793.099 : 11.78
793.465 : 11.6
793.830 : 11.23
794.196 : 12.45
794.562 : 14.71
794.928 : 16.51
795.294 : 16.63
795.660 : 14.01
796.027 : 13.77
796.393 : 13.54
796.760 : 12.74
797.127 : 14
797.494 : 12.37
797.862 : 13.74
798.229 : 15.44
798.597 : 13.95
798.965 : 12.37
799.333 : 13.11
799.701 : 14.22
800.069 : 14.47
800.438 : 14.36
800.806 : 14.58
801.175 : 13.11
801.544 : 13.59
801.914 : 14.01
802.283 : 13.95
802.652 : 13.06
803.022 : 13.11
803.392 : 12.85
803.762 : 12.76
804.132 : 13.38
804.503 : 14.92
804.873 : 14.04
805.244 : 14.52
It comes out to 1.17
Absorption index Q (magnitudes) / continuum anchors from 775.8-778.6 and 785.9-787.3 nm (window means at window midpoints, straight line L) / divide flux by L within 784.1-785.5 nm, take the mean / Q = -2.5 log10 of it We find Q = -0.11 mag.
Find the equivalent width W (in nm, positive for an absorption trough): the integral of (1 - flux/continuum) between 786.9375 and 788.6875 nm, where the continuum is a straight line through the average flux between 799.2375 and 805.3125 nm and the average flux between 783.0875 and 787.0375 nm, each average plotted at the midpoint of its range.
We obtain -0.05 nm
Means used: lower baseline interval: 13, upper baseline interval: 13.8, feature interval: 13.5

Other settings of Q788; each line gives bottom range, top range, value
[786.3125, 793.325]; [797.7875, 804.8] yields 1.08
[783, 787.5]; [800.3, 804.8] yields 1.11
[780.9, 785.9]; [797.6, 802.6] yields 1.11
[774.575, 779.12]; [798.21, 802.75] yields 1.26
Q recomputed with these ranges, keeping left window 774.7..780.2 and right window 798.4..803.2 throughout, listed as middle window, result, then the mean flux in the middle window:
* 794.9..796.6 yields -0.11 mag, 14.7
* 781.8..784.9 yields -0.04 mag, 12.7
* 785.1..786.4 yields -0.10 mag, 13.7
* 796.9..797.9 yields 0.01 mag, 13.3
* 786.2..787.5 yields 0.04 mag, 12.1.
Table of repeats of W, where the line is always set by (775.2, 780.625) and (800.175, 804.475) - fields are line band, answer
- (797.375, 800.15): -0.08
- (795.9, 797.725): -0.02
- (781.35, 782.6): -0.10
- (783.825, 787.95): -0.23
